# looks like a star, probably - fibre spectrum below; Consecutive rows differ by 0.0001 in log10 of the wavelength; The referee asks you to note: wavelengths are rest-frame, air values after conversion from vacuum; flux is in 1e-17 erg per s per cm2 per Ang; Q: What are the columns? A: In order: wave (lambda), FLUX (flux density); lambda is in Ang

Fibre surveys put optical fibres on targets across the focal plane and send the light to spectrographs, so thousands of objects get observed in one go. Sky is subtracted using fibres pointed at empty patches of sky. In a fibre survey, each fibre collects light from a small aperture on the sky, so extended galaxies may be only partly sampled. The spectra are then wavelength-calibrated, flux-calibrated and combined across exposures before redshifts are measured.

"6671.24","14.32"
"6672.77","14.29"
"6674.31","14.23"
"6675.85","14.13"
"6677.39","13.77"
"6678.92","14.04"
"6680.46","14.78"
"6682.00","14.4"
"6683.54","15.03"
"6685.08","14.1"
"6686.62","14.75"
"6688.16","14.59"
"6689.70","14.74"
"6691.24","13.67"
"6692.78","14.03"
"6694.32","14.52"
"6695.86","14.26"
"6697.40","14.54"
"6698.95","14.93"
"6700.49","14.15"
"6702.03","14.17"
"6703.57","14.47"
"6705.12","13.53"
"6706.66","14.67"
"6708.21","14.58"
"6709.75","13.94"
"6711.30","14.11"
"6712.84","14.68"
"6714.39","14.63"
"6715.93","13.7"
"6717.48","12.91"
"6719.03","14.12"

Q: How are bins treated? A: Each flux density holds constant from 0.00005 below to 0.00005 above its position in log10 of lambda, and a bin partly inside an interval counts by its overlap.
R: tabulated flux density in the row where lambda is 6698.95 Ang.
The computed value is 14.93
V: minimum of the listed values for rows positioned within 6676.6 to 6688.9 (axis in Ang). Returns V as 13.77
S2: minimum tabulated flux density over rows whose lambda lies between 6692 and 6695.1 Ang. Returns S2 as 14.03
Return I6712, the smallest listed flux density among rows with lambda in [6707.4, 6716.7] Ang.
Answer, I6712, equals 13.7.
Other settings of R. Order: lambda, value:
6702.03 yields 14.17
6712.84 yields 14.68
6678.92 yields 14.04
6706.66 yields 14.67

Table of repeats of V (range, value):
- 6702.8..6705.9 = 13.53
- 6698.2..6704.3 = 14.15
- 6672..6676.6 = 14.13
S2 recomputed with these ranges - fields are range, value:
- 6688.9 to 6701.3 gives 13.67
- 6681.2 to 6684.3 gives 14.4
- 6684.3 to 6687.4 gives 14.1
